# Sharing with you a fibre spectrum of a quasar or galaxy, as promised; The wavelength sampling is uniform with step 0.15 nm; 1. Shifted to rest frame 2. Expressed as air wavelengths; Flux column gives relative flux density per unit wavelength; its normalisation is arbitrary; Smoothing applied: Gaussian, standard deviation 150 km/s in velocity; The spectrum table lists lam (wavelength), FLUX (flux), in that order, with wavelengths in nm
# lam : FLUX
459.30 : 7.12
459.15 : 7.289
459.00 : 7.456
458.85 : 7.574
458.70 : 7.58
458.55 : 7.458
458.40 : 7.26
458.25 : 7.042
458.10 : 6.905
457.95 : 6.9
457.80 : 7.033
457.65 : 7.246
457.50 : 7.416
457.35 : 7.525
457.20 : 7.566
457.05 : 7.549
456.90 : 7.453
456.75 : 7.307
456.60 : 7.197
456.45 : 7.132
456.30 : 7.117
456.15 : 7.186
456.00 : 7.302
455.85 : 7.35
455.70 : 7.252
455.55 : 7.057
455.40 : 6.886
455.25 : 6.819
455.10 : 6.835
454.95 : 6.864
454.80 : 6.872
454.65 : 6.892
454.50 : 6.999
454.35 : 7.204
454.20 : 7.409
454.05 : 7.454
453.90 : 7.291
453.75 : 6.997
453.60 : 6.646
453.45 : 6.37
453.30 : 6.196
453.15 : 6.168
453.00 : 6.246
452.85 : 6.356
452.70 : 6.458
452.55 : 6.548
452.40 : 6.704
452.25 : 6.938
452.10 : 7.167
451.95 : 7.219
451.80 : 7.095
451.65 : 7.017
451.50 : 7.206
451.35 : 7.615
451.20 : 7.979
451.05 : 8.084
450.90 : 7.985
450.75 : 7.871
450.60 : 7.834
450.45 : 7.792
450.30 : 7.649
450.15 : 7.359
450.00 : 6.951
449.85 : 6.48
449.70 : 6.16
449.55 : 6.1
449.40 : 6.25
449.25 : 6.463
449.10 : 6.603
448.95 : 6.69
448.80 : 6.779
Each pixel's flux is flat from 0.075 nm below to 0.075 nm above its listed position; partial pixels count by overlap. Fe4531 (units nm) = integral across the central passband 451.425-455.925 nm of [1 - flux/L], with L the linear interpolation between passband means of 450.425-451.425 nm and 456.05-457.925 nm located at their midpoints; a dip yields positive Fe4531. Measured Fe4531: 0.43 nm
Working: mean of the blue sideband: 7.88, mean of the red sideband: 7.3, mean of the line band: 6.88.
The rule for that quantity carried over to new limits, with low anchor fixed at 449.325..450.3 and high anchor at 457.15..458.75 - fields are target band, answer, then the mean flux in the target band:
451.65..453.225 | 0.03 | 6.71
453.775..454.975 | -0.03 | 7.13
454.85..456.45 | 0.00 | 7.07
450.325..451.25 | -0.17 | 7.91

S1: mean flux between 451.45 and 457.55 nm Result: 7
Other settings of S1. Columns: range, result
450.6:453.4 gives 7.06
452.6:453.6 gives 6.33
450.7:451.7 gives 7.69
